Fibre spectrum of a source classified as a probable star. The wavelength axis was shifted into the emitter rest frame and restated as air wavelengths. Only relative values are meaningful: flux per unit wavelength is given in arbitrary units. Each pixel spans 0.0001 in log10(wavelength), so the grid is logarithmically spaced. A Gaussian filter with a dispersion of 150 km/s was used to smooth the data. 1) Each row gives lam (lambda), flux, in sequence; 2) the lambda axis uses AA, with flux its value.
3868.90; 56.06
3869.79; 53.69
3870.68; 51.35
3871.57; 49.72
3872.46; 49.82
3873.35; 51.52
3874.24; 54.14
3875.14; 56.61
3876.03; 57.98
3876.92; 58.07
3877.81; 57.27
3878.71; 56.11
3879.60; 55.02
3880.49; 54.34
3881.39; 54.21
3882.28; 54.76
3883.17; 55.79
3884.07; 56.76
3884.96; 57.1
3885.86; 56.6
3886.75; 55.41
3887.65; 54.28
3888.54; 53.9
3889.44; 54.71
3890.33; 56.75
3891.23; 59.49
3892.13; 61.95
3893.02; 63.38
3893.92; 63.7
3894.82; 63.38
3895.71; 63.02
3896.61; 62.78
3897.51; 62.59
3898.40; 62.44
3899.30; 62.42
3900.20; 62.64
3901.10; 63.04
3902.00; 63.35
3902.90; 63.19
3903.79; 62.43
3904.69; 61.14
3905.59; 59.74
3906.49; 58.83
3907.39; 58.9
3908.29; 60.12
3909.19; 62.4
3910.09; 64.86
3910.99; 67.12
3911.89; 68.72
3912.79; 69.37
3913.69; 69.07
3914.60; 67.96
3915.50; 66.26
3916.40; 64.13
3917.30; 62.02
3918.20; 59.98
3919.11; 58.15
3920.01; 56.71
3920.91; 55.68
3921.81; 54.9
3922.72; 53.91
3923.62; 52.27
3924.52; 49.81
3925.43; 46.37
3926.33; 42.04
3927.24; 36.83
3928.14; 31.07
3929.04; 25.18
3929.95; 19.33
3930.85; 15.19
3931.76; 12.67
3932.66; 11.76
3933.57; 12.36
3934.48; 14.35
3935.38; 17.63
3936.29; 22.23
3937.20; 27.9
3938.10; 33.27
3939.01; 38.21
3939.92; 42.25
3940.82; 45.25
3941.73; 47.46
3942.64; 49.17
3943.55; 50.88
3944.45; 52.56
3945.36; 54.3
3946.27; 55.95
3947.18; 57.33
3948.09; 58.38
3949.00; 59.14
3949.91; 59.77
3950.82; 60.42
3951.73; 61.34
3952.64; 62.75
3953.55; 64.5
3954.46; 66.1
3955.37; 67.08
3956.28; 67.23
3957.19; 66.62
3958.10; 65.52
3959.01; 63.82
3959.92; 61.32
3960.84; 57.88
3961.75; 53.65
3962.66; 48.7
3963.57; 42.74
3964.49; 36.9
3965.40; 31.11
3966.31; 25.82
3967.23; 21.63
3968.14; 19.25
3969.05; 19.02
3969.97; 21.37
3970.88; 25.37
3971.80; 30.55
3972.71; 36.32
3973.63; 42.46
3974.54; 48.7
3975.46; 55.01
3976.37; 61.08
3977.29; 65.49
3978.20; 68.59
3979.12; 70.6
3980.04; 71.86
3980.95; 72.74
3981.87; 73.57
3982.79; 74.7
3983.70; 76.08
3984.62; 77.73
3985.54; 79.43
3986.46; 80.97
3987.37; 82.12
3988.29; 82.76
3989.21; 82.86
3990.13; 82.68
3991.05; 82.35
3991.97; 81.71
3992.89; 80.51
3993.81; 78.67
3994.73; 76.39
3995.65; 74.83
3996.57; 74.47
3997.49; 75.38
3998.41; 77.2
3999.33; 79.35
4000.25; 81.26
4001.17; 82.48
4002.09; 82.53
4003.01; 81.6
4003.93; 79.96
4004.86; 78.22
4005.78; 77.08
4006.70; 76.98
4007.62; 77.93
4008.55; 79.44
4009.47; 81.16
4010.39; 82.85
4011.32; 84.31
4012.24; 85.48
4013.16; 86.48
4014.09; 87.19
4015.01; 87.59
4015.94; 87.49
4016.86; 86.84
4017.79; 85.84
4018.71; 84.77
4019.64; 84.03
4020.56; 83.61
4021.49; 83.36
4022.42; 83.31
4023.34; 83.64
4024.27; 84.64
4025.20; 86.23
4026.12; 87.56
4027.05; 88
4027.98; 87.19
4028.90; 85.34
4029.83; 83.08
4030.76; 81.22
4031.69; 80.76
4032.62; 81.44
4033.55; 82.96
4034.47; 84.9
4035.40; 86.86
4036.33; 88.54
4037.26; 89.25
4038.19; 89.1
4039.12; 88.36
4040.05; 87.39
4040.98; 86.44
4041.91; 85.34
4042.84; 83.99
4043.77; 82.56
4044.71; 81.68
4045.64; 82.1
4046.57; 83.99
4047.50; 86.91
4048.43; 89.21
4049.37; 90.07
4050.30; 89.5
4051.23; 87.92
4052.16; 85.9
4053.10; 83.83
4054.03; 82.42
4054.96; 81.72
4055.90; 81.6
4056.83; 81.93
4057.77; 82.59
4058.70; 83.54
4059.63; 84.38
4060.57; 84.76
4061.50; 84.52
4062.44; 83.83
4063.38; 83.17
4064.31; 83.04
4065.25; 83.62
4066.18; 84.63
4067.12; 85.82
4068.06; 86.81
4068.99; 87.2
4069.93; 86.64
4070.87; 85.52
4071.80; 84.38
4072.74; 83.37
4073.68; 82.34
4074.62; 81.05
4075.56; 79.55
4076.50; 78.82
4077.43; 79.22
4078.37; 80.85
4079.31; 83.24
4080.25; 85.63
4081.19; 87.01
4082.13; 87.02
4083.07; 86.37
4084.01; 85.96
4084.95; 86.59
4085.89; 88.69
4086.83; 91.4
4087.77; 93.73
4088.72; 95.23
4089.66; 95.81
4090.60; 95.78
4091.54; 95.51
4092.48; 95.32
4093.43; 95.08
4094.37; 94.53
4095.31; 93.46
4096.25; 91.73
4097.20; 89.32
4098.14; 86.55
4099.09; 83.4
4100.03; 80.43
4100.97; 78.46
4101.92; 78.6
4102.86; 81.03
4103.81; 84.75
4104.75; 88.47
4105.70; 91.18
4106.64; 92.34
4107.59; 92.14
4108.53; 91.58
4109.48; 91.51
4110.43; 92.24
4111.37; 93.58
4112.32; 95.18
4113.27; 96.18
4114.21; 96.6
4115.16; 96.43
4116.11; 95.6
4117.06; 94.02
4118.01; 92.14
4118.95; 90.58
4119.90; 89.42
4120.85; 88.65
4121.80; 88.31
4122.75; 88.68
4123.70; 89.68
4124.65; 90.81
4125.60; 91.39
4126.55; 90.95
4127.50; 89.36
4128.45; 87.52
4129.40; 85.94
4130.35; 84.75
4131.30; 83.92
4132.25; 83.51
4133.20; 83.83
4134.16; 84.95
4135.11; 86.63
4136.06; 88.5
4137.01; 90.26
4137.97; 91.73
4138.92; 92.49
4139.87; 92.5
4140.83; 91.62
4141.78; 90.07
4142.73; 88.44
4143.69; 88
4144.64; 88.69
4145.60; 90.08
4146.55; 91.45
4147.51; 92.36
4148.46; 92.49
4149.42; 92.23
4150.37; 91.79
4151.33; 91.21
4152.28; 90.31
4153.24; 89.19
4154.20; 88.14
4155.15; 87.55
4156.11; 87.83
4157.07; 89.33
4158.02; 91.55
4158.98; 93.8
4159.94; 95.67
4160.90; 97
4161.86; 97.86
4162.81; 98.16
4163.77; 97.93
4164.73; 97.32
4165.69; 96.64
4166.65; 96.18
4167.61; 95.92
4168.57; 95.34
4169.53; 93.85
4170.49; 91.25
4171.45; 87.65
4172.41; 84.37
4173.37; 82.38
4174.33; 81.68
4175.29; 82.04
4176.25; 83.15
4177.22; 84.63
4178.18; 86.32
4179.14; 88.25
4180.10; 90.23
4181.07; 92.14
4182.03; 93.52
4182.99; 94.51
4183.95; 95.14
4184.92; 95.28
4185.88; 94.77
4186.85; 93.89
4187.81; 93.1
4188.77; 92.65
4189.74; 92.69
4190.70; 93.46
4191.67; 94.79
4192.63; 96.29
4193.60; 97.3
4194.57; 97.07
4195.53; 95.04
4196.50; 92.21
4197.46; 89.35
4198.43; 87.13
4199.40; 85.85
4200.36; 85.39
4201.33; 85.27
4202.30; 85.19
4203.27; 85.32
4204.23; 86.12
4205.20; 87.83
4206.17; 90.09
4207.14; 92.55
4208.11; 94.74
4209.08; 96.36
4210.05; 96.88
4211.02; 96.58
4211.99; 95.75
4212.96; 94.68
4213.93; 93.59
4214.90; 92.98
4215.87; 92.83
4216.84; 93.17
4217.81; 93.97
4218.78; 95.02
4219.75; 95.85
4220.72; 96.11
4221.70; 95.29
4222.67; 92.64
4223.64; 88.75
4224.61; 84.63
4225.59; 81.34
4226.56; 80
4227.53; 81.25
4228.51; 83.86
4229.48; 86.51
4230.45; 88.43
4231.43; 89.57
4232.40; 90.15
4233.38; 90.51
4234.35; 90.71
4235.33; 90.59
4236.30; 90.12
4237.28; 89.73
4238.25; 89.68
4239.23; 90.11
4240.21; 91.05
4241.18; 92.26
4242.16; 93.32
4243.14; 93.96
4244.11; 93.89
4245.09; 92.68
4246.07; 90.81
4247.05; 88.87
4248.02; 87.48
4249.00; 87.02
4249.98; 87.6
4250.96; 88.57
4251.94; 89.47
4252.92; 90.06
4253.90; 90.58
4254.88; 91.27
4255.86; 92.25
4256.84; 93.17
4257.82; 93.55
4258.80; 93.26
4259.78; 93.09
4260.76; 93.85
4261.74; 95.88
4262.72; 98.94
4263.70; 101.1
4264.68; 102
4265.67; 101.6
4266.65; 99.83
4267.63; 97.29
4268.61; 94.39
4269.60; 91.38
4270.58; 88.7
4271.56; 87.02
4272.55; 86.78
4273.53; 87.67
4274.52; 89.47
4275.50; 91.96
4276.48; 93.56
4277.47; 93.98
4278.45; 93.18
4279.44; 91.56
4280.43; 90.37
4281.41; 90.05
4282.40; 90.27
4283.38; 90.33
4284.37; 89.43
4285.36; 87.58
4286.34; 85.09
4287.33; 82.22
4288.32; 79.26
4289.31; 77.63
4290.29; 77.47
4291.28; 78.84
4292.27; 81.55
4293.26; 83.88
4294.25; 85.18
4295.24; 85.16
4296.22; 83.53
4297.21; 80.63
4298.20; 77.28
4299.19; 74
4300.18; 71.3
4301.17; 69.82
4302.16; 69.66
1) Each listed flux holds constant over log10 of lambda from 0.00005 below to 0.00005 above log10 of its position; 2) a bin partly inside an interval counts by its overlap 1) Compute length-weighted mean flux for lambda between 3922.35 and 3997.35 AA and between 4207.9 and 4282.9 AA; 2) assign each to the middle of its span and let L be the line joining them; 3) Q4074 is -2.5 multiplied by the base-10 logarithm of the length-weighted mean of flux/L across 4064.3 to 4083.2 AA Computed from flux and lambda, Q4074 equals -0.23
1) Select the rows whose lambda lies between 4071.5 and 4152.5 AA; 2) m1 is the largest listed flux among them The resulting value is 96.6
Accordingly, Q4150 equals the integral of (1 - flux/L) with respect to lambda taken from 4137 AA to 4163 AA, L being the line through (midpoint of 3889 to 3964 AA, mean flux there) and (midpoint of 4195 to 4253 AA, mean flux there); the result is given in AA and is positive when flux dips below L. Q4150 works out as -3.3 AA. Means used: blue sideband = 53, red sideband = 90.3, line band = 91.4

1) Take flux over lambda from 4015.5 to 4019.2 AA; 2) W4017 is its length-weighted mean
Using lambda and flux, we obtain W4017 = 86.2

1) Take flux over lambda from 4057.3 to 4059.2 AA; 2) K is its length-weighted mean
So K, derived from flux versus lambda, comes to 83.4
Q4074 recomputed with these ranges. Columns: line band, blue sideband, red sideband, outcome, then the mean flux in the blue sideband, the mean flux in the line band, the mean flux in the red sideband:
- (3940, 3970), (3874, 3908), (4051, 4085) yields 0.308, 58.9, 51.1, 83.9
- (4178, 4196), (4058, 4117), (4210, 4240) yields -0.045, 87.8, 93.6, 90.6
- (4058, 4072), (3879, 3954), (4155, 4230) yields -0.158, 52.4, 84.8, 91.3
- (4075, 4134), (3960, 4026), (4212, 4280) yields -0.125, 69.5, 88.9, 91.6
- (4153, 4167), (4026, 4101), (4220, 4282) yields -0.059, 86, 93.7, 91.2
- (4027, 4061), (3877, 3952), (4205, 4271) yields -0.241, 52.2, 85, 92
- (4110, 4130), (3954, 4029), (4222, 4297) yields -0.155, 69.9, 91.6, 89.6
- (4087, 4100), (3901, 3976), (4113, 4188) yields -0.165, 48.3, 92.2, 90.7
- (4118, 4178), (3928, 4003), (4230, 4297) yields -0.178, 54.8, 90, 90.1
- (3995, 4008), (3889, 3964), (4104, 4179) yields -0.187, 53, 78.5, 90.5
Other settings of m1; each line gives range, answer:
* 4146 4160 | 95.67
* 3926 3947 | 55.95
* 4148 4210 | 98.16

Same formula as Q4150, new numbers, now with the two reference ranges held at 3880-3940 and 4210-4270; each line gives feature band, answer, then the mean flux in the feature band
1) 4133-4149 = -2.0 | 89.7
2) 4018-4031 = -3.8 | 84.8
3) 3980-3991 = -3.2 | 78.5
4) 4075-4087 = -2.0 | 84.5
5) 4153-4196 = -4.2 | 92.1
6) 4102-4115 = -2.6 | 91.1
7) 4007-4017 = -3.1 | 84.1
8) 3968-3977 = 3.4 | 37.1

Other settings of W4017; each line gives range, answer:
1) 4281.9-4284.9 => 89.8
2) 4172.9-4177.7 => 82.7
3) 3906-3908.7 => 59.3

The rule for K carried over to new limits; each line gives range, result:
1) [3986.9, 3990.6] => 82.6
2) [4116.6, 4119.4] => 92.5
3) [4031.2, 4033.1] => 80.9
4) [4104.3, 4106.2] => 89.9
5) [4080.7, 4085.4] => 86.6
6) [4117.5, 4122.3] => 89.9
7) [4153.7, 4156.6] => 87.8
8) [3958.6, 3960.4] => 62.3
